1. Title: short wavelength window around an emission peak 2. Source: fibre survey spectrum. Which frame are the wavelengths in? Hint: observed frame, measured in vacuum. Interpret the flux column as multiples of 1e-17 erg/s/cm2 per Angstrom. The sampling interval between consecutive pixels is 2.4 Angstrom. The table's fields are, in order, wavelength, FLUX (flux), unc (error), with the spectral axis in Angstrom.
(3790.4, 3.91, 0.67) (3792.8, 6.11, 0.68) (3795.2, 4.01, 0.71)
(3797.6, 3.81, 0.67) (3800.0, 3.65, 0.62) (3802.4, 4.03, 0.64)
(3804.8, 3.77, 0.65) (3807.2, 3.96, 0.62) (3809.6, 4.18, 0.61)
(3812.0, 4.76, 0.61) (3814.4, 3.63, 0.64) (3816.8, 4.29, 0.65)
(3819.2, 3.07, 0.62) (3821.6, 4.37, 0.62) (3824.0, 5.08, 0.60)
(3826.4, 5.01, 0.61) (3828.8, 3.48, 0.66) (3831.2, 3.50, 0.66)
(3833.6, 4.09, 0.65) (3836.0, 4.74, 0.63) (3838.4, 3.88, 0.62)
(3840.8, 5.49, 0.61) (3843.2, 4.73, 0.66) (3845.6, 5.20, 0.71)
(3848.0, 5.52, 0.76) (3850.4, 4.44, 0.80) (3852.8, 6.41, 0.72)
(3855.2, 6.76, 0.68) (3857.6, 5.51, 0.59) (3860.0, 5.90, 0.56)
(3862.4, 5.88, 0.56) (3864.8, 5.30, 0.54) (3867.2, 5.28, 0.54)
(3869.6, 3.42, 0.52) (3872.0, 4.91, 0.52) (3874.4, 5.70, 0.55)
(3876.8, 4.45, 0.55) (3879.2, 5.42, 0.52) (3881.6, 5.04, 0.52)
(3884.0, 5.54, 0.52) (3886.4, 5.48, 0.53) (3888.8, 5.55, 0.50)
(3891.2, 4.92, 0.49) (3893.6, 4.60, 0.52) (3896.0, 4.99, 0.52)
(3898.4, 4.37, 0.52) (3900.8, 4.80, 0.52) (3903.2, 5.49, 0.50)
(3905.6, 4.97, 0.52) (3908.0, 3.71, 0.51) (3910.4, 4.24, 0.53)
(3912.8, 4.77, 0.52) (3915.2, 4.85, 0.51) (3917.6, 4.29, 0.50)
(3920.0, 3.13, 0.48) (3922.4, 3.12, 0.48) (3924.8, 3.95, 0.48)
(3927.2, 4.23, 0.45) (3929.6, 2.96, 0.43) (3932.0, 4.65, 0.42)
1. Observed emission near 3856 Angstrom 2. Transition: C IV 1549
